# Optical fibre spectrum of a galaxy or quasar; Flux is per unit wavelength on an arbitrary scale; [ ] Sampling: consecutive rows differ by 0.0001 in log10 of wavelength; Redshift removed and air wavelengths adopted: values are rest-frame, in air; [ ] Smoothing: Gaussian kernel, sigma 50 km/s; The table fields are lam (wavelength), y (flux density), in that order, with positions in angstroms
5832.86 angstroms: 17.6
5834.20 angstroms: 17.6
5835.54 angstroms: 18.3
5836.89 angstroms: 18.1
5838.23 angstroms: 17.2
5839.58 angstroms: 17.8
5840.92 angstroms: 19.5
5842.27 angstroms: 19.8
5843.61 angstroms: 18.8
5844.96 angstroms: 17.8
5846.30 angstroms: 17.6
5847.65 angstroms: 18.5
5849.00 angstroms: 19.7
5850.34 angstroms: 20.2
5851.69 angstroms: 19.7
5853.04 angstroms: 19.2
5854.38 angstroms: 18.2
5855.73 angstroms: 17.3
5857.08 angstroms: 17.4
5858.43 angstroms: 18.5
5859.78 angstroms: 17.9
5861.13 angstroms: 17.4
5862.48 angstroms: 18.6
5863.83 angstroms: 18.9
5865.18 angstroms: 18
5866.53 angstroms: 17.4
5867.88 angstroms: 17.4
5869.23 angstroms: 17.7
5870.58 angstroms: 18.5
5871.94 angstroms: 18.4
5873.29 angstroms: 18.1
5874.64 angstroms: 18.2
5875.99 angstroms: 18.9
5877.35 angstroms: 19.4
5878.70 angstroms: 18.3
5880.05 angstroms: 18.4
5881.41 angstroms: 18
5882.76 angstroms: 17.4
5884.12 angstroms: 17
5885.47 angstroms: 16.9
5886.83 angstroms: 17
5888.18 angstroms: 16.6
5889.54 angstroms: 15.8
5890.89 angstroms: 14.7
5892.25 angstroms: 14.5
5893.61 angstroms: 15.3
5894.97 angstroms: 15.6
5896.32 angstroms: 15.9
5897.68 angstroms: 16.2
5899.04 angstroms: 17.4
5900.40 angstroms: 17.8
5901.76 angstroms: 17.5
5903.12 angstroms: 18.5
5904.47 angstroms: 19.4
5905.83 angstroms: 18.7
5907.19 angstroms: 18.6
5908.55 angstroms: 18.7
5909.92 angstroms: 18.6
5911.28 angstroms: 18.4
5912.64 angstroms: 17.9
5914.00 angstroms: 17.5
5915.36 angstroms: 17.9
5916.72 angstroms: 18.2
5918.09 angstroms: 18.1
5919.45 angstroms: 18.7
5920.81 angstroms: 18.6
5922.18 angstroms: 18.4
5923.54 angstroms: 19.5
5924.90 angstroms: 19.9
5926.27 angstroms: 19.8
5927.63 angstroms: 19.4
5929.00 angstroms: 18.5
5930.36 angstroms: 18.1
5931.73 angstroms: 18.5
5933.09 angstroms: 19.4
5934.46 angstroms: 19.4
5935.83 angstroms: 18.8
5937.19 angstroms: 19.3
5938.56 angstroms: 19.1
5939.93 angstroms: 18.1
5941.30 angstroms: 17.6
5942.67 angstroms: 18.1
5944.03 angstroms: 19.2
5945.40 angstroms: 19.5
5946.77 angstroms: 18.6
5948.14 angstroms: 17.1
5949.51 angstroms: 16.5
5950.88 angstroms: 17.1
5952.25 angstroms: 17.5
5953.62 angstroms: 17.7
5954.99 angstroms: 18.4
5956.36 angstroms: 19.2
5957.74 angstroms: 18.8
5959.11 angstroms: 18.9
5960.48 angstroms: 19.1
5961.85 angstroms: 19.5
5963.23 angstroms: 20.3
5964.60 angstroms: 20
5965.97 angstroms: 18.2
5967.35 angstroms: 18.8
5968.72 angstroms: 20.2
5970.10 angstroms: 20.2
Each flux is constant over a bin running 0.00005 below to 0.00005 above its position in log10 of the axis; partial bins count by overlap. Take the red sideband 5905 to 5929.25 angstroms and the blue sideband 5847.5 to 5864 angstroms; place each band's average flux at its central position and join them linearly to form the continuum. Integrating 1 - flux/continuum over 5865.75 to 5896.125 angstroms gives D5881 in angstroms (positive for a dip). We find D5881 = 2.23 angstroms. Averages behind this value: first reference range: 18.6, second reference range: 18.6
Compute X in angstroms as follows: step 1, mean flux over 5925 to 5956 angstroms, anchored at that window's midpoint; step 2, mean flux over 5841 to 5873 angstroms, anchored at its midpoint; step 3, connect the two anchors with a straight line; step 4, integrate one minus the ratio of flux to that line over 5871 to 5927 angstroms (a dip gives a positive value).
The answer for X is 2.01 angstroms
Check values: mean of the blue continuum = 18.4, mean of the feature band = 17.8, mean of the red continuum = 18.5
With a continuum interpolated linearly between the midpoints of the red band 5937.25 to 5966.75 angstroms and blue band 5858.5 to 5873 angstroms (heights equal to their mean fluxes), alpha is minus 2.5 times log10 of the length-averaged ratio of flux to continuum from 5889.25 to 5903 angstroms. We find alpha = 0.129 mag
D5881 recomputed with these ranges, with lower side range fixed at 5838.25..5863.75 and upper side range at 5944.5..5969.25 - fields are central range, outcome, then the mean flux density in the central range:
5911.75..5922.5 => 0.2 angstroms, 18.2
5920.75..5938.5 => -0.4 angstroms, 19.1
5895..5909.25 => 0.6 angstroms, 17.8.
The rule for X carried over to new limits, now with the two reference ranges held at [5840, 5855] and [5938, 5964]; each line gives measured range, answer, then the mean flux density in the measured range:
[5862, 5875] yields 0.53 angstroms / 18.1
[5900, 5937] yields -0.05 angstroms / 18.6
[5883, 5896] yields 1.93 angstroms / 16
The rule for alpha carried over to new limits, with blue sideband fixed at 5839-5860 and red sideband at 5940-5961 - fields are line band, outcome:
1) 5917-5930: -0.036 mag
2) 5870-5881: 0.002 mag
